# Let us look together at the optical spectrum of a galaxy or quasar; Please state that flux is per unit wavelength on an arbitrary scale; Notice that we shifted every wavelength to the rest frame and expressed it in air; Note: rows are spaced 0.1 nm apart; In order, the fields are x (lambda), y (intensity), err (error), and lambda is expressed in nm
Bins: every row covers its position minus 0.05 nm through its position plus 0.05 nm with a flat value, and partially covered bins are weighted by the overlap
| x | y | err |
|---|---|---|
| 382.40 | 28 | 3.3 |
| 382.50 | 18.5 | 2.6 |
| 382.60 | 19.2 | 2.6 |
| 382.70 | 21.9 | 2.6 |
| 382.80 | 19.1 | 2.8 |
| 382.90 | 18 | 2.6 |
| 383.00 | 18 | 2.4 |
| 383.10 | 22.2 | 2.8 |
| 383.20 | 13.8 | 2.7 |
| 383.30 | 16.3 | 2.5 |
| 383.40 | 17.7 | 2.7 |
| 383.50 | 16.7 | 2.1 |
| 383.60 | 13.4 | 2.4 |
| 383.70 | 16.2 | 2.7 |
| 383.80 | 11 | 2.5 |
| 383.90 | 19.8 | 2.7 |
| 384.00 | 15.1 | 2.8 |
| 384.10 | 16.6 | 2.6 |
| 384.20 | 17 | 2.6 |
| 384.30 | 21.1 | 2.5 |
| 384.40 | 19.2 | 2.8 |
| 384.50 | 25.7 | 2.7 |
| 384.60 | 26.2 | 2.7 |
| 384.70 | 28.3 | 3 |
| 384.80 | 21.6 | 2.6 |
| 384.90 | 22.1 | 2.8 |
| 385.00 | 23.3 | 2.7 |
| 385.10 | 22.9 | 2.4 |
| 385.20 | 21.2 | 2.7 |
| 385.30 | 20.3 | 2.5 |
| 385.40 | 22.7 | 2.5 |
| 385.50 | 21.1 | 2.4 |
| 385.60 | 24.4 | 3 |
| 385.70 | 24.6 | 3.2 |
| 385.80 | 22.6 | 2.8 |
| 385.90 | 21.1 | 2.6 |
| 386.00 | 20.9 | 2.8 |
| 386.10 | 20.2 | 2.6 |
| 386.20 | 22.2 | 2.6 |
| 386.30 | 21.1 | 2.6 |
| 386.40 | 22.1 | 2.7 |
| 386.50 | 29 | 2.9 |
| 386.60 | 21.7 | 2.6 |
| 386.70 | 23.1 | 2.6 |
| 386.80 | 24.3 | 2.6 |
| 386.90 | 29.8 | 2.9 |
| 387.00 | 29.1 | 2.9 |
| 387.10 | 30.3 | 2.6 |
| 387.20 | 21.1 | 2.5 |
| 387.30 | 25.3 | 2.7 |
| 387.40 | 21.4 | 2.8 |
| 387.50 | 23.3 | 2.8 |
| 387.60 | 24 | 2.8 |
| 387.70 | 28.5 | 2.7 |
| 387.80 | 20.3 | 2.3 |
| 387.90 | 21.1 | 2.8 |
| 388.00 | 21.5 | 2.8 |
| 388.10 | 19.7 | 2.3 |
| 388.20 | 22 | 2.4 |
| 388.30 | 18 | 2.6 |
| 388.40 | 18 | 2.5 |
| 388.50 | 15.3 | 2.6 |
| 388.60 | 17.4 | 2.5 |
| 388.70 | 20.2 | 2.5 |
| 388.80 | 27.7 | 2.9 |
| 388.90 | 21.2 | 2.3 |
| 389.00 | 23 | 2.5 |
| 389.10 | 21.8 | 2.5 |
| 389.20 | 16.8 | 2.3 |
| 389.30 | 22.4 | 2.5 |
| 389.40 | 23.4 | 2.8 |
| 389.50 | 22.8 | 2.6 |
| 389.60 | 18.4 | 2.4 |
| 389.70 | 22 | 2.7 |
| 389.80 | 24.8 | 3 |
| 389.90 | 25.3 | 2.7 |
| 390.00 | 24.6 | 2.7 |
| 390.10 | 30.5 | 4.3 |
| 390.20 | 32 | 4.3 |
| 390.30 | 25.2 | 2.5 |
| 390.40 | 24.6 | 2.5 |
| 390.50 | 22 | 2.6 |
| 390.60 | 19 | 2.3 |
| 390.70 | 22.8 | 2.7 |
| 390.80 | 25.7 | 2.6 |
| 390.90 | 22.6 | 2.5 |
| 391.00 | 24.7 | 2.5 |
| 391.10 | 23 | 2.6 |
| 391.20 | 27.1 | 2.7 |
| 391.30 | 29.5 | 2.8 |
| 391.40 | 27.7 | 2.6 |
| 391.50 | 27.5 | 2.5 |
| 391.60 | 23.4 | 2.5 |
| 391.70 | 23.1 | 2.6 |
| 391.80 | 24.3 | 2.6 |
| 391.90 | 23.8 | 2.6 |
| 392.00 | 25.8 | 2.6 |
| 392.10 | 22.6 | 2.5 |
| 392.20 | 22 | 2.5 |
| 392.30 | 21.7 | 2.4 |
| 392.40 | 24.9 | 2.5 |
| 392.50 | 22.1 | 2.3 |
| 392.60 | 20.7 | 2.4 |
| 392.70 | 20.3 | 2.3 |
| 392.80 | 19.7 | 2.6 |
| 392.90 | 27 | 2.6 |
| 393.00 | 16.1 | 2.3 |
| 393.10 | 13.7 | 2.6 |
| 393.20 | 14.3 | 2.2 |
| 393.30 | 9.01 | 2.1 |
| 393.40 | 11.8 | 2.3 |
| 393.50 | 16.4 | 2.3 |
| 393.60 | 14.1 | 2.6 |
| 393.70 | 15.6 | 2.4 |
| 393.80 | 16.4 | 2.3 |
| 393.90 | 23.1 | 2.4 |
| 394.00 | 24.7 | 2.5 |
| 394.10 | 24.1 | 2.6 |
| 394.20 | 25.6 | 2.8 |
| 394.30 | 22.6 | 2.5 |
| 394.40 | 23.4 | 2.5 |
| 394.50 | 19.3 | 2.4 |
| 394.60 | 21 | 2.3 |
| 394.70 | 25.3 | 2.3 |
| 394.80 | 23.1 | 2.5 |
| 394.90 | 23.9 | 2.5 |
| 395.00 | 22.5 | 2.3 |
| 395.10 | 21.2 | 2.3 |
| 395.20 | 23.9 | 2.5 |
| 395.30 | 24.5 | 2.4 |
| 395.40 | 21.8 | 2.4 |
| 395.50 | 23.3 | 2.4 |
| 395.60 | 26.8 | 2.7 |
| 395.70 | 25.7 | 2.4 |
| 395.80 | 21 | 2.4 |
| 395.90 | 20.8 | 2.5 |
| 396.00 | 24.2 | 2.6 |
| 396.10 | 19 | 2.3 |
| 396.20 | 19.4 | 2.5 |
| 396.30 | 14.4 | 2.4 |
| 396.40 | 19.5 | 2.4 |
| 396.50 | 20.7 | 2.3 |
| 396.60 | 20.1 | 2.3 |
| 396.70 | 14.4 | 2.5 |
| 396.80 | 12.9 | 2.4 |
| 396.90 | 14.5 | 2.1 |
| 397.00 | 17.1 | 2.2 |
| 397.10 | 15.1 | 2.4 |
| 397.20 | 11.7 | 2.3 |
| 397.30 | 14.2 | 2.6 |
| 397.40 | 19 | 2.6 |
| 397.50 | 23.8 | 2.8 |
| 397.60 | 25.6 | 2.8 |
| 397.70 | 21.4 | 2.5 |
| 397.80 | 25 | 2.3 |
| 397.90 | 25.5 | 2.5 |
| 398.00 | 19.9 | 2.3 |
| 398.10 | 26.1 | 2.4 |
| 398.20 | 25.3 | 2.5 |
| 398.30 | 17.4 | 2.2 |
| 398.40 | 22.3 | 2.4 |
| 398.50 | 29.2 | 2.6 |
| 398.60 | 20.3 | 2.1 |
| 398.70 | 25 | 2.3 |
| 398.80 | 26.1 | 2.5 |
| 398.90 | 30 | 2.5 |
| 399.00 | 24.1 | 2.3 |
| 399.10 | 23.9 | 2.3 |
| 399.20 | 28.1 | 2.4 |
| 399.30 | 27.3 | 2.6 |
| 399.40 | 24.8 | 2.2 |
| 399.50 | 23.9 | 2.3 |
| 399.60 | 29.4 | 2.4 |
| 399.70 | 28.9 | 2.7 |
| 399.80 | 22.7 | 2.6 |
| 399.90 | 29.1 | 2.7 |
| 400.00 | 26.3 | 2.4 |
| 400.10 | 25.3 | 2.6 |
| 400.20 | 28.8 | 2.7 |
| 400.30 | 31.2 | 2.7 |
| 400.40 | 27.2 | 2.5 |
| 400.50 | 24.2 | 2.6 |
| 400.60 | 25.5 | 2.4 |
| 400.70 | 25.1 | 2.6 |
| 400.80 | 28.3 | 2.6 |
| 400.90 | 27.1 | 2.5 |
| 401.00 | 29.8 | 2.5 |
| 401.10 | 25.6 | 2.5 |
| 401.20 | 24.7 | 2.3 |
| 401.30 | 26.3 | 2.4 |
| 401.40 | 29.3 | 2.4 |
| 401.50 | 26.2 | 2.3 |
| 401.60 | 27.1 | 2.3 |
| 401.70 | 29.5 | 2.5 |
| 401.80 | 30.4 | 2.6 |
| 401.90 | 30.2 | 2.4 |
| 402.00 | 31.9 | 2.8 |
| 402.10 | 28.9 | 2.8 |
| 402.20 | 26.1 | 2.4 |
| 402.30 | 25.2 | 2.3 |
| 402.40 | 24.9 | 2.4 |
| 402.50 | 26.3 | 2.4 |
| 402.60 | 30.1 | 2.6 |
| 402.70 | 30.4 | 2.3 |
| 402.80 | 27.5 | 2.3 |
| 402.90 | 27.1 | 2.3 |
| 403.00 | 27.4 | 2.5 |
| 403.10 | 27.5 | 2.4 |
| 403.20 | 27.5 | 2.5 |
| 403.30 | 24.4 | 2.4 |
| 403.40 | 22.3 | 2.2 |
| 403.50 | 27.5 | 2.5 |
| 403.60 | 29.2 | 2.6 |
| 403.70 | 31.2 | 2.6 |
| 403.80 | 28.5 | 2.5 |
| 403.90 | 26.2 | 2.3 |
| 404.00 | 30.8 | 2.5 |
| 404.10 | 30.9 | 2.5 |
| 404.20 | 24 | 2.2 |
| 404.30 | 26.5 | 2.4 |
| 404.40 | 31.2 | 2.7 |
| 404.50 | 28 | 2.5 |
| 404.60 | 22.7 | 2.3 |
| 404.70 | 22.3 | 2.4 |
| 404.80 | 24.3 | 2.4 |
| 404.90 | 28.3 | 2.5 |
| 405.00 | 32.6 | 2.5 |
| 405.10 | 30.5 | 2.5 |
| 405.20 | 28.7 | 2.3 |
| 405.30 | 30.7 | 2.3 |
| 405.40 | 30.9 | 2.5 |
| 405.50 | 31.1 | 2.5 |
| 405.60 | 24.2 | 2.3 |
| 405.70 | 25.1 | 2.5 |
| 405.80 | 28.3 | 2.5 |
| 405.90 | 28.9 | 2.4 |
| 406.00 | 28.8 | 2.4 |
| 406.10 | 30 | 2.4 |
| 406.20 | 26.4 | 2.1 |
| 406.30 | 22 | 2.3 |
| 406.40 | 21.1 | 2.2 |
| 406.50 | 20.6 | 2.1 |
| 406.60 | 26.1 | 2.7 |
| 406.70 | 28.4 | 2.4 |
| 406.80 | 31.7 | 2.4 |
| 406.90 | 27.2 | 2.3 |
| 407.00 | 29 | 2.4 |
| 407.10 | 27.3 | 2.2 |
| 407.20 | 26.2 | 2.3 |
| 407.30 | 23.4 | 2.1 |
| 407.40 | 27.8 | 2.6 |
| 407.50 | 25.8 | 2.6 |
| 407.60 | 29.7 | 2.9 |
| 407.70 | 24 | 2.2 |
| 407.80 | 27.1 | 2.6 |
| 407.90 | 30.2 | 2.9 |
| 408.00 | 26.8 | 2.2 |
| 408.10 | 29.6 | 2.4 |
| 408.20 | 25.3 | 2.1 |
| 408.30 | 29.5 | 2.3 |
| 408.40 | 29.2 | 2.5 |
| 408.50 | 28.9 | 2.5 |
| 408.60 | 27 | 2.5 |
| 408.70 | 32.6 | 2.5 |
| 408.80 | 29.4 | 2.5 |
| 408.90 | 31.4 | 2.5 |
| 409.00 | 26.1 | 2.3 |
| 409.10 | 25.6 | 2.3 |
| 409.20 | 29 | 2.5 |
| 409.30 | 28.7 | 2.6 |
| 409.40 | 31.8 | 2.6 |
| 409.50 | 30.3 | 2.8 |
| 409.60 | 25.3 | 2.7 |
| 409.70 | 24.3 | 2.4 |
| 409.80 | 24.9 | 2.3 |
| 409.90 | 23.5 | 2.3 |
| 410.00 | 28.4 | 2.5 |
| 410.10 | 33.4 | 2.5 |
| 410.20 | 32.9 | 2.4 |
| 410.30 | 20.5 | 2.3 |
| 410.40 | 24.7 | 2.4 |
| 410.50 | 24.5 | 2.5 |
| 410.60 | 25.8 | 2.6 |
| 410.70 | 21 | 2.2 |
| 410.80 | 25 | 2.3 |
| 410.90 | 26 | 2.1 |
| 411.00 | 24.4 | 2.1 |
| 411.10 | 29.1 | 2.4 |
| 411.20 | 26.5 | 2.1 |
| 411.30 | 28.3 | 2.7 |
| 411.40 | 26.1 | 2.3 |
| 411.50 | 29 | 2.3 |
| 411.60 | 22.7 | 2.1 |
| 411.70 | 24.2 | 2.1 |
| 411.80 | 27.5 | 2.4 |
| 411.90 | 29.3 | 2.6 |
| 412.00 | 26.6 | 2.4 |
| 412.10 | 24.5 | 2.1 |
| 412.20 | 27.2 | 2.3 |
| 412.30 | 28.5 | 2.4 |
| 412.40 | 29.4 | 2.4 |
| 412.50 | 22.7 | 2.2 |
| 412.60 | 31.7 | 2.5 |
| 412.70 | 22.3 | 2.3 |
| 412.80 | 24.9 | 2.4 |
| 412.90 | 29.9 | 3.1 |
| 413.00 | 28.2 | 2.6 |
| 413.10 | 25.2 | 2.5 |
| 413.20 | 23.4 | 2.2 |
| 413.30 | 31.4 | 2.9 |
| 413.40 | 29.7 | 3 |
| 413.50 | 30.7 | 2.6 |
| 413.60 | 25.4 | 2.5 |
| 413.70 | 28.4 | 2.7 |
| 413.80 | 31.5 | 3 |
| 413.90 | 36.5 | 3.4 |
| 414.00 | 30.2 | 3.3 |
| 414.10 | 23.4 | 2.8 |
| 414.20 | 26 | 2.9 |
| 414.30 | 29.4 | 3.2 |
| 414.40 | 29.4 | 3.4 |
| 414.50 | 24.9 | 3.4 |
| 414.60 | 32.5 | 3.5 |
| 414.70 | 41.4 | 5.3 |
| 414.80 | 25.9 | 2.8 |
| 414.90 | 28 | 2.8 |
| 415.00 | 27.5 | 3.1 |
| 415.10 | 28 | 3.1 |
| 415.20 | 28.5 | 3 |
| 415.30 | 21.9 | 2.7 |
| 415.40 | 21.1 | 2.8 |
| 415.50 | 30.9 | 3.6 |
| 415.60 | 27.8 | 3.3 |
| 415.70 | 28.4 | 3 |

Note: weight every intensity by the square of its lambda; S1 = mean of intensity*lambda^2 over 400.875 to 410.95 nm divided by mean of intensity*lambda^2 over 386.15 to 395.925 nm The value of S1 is 1.31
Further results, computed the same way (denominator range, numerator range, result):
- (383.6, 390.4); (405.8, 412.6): 1.36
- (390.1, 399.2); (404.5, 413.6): 1.34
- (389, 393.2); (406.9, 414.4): 1.30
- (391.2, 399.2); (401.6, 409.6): 1.36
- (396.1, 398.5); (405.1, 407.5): 1.45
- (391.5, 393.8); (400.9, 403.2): 1.48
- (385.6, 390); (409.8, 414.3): 1.35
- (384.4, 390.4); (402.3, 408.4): 1.30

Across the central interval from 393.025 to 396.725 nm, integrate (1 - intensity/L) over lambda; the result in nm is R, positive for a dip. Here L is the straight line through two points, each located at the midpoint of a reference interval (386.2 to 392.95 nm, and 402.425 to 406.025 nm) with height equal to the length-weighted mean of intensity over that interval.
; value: 0.696 nm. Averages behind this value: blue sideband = 23.4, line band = 20.3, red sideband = 27.8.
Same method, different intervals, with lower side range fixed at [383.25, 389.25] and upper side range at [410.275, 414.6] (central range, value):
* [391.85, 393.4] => 0.193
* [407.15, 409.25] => -0.140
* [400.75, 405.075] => -0.453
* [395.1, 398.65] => 0.445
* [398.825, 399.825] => -0.089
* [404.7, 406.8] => -0.144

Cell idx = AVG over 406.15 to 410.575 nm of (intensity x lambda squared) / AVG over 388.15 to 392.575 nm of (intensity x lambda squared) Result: 1.3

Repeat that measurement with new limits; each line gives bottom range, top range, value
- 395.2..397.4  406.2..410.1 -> 1.51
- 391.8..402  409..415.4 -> 1.29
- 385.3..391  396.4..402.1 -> 1.12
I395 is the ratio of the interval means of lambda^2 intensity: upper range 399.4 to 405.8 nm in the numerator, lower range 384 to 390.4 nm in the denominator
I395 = 1.31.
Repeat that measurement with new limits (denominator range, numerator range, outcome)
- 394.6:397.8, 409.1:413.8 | 1.42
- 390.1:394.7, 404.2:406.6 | 1.31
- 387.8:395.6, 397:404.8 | 1.23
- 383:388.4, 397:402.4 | 1.26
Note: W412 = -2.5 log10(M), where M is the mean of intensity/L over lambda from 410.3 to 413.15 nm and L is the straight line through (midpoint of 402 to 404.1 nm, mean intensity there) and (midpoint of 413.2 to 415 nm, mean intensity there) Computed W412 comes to 0.11 mag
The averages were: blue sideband 27.6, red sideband 29.5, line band 26.2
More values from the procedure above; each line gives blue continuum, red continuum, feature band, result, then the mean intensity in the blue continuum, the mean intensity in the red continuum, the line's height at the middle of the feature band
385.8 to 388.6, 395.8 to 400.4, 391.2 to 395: 0.06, 22.7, 22.6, 22.6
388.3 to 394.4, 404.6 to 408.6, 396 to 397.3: 0.38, 21.9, 27.3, 23.8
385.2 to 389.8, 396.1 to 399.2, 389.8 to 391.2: -0.13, 22.4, 20.9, 21.9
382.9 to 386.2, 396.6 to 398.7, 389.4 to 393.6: -0.12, 20.1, 20.2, 20.1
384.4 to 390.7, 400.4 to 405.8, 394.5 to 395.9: 0.09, 23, 27.6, 25.2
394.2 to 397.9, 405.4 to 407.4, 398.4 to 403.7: -0.15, 20.7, 26.8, 23.7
